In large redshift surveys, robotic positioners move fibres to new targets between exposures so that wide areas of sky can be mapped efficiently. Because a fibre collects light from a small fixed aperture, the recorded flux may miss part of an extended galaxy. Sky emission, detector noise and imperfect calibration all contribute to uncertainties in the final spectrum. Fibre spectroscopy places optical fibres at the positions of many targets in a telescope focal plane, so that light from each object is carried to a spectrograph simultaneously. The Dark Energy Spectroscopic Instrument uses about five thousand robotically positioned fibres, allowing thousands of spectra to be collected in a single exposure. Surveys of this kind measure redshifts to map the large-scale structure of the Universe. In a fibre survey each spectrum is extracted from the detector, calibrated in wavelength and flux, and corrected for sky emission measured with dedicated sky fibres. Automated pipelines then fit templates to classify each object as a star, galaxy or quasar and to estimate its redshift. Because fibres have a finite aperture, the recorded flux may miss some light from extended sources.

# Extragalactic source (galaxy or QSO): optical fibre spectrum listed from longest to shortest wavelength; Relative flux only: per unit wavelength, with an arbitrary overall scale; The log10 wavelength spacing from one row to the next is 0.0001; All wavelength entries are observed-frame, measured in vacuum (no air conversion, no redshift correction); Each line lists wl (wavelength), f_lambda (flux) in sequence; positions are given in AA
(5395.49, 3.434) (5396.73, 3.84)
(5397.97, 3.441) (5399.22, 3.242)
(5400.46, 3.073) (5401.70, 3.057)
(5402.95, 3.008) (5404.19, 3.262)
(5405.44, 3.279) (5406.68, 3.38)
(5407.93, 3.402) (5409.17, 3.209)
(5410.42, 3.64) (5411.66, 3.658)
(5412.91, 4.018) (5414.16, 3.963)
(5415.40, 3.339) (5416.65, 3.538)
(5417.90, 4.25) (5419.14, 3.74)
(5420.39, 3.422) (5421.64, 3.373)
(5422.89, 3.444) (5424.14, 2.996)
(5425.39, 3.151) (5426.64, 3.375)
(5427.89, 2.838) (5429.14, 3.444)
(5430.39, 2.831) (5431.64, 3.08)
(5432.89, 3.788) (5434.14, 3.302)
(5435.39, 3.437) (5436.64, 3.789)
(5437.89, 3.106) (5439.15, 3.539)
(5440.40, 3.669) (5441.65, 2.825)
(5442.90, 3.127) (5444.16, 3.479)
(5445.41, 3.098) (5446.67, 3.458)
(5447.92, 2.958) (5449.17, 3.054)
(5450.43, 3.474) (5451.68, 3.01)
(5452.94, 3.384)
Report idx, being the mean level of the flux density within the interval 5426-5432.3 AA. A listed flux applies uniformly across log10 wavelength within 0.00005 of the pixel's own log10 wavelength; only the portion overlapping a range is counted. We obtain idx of 3.12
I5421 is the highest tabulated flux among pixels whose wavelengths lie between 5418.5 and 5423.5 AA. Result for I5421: 3.74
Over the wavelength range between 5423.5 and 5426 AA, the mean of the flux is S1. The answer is 3.07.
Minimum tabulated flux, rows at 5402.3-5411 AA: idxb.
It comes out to 3.008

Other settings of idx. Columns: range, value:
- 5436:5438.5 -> 3.45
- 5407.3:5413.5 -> 3.58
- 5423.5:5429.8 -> 3.16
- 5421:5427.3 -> 3.26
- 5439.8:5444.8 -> 3.27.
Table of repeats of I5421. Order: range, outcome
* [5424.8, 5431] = 3.444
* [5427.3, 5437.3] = 3.789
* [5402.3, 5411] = 3.64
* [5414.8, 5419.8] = 4.25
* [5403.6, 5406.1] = 3.279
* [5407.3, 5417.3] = 4.018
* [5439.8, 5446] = 3.669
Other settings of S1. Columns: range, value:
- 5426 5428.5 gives 3.11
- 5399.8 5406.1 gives 3.14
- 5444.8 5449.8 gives 3.14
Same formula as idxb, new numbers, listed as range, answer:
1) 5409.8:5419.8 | 3.339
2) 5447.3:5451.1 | 2.958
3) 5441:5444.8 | 2.825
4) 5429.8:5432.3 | 2.831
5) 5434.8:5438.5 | 3.106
